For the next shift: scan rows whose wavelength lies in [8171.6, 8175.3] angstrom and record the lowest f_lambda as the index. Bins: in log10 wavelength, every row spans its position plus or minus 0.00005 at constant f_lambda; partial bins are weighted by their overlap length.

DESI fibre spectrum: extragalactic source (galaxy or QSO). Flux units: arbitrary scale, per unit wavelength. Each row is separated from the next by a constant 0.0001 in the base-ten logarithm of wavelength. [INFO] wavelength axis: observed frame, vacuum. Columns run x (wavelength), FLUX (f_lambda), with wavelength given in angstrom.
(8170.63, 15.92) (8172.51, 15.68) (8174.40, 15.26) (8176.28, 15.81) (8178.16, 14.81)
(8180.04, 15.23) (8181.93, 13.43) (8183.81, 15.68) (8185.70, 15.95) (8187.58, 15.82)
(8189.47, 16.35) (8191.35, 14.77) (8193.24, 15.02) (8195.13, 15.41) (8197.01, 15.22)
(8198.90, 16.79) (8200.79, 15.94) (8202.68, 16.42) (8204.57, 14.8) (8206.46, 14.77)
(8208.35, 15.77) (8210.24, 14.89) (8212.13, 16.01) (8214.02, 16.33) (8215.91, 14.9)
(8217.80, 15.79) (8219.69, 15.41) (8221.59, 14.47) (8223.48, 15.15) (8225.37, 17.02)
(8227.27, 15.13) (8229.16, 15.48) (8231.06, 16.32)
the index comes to 15.26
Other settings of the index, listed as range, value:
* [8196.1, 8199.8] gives 15.22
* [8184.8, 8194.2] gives 14.77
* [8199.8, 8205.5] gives 14.8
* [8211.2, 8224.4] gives 14.47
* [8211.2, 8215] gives 16.01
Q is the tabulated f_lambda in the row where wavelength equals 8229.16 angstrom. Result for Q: 15.48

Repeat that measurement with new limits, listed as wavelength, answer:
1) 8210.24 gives 14.89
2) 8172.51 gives 15.68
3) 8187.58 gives 15.82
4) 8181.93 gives 13.43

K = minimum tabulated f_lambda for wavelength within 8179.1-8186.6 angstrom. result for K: 13.43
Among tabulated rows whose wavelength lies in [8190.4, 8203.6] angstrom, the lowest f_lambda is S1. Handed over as 14.77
